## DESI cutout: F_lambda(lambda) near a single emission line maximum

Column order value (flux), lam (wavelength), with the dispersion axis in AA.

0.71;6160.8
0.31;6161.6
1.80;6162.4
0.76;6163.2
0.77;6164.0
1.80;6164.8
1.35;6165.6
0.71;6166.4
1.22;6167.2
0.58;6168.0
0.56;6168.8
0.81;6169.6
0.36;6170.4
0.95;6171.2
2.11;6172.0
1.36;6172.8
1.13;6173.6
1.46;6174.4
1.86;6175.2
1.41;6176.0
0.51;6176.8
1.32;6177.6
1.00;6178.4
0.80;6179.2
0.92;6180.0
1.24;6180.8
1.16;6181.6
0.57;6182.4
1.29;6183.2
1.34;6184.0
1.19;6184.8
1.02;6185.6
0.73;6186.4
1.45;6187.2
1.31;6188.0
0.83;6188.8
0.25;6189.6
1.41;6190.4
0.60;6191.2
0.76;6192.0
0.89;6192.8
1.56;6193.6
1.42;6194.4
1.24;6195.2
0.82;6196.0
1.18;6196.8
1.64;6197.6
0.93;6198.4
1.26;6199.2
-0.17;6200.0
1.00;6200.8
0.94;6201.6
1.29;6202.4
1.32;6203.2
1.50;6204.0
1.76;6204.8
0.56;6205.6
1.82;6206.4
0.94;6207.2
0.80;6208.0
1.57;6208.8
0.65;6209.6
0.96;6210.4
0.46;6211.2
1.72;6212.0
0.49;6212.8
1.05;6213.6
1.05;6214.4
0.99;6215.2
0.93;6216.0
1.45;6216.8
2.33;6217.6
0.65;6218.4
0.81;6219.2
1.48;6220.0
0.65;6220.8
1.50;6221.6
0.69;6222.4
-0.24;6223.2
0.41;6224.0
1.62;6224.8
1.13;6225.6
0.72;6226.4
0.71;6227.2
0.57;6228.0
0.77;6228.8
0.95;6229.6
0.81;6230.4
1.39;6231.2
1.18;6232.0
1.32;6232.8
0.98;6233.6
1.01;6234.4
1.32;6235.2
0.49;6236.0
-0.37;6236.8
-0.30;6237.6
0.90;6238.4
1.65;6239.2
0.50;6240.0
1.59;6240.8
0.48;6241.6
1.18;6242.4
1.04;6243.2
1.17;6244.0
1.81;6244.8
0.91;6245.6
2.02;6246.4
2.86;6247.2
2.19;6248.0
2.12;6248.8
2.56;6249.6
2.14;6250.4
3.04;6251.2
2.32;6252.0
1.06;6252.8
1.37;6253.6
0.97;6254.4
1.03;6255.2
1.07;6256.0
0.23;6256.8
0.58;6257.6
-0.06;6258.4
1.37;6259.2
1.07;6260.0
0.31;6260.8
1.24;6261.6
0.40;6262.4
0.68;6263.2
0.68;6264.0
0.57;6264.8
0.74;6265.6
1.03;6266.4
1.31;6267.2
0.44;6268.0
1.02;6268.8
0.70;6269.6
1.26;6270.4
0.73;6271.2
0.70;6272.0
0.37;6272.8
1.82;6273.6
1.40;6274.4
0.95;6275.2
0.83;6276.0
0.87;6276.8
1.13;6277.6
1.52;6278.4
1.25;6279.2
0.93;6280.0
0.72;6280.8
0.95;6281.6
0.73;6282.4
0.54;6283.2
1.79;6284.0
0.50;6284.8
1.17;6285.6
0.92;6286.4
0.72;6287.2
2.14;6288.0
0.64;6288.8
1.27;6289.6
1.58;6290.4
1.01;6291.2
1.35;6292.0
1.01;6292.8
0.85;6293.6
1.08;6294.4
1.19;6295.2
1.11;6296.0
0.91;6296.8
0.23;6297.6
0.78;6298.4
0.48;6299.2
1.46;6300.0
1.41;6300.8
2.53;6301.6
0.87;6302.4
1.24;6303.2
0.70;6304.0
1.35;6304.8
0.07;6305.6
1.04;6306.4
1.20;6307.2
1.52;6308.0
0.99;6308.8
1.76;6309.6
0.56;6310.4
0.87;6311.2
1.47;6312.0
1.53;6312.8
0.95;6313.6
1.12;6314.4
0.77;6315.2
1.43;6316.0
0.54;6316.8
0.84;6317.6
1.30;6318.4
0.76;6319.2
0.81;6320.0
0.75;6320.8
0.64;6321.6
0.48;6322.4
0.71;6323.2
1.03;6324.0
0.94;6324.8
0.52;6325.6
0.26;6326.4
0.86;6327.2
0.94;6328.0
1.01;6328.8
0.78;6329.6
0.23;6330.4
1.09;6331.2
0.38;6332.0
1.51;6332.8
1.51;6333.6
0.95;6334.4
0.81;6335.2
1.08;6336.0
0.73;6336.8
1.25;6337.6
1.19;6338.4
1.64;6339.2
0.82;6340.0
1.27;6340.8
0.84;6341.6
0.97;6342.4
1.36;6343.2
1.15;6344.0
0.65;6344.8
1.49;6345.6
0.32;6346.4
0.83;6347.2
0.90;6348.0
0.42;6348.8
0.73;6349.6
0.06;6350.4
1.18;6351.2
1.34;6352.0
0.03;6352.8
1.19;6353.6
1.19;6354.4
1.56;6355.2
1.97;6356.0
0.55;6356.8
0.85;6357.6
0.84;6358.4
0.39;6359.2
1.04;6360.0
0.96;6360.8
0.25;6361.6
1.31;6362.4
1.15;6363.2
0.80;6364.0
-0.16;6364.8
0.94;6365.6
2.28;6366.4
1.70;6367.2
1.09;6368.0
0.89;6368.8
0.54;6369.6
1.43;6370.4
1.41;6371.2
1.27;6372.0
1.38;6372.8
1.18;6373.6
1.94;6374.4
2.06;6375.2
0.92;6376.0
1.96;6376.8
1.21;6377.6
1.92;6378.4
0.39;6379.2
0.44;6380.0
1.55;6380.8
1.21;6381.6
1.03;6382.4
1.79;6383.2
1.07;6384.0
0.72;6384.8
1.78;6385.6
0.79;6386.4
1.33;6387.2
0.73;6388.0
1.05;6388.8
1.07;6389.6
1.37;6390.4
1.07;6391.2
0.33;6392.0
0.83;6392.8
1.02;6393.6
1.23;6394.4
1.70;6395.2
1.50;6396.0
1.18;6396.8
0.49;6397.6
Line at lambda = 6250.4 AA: H-beta 4861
